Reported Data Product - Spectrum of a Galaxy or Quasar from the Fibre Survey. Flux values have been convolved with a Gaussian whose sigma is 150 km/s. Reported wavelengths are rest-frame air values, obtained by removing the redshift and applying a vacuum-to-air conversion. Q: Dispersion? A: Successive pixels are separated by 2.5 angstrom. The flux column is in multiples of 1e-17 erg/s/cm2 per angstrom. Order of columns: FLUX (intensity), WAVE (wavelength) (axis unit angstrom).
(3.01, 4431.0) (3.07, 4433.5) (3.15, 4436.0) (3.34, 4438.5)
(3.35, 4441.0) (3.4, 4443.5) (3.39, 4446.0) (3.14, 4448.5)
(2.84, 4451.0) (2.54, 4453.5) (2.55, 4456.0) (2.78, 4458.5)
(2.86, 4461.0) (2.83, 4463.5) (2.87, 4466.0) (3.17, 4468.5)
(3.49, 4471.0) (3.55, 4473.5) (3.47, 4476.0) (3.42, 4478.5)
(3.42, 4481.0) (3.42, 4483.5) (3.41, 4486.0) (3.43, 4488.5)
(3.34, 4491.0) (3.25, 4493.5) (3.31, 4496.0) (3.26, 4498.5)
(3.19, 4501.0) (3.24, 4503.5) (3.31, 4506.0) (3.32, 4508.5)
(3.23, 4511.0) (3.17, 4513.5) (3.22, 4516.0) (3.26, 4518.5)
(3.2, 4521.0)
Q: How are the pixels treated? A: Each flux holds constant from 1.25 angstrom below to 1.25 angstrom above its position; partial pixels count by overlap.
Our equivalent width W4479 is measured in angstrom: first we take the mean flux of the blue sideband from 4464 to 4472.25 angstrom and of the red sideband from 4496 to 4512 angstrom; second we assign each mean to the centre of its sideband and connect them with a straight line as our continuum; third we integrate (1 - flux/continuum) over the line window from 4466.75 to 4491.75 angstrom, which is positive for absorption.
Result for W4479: -1.7 angstrom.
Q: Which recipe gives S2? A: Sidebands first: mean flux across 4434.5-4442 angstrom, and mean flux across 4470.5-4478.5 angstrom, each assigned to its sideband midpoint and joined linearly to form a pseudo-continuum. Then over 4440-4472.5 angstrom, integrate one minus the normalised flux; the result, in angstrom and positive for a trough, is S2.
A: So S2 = 3.5 angstrom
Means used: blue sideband 3.27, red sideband 3.49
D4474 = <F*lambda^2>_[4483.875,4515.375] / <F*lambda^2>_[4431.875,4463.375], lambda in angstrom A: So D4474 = 1.1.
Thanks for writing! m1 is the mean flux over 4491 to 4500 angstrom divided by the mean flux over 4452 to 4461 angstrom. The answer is 1.23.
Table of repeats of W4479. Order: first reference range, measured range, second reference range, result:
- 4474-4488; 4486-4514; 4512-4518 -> 0.2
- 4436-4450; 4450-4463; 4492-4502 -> 2.3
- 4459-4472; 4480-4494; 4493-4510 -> -1.0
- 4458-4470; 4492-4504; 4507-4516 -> -0.4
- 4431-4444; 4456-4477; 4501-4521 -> 0.9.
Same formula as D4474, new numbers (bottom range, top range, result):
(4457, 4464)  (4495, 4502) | 1.18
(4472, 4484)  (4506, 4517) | 0.95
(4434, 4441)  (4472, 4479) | 1.09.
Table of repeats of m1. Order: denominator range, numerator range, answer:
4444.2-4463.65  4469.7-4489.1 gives 1.20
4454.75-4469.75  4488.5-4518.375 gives 1.15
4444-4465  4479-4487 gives 1.18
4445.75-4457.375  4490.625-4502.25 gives 1.15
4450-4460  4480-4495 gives 1.26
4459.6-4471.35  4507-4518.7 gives 1.08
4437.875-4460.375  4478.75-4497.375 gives 1.11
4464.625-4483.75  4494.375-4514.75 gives 0.97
